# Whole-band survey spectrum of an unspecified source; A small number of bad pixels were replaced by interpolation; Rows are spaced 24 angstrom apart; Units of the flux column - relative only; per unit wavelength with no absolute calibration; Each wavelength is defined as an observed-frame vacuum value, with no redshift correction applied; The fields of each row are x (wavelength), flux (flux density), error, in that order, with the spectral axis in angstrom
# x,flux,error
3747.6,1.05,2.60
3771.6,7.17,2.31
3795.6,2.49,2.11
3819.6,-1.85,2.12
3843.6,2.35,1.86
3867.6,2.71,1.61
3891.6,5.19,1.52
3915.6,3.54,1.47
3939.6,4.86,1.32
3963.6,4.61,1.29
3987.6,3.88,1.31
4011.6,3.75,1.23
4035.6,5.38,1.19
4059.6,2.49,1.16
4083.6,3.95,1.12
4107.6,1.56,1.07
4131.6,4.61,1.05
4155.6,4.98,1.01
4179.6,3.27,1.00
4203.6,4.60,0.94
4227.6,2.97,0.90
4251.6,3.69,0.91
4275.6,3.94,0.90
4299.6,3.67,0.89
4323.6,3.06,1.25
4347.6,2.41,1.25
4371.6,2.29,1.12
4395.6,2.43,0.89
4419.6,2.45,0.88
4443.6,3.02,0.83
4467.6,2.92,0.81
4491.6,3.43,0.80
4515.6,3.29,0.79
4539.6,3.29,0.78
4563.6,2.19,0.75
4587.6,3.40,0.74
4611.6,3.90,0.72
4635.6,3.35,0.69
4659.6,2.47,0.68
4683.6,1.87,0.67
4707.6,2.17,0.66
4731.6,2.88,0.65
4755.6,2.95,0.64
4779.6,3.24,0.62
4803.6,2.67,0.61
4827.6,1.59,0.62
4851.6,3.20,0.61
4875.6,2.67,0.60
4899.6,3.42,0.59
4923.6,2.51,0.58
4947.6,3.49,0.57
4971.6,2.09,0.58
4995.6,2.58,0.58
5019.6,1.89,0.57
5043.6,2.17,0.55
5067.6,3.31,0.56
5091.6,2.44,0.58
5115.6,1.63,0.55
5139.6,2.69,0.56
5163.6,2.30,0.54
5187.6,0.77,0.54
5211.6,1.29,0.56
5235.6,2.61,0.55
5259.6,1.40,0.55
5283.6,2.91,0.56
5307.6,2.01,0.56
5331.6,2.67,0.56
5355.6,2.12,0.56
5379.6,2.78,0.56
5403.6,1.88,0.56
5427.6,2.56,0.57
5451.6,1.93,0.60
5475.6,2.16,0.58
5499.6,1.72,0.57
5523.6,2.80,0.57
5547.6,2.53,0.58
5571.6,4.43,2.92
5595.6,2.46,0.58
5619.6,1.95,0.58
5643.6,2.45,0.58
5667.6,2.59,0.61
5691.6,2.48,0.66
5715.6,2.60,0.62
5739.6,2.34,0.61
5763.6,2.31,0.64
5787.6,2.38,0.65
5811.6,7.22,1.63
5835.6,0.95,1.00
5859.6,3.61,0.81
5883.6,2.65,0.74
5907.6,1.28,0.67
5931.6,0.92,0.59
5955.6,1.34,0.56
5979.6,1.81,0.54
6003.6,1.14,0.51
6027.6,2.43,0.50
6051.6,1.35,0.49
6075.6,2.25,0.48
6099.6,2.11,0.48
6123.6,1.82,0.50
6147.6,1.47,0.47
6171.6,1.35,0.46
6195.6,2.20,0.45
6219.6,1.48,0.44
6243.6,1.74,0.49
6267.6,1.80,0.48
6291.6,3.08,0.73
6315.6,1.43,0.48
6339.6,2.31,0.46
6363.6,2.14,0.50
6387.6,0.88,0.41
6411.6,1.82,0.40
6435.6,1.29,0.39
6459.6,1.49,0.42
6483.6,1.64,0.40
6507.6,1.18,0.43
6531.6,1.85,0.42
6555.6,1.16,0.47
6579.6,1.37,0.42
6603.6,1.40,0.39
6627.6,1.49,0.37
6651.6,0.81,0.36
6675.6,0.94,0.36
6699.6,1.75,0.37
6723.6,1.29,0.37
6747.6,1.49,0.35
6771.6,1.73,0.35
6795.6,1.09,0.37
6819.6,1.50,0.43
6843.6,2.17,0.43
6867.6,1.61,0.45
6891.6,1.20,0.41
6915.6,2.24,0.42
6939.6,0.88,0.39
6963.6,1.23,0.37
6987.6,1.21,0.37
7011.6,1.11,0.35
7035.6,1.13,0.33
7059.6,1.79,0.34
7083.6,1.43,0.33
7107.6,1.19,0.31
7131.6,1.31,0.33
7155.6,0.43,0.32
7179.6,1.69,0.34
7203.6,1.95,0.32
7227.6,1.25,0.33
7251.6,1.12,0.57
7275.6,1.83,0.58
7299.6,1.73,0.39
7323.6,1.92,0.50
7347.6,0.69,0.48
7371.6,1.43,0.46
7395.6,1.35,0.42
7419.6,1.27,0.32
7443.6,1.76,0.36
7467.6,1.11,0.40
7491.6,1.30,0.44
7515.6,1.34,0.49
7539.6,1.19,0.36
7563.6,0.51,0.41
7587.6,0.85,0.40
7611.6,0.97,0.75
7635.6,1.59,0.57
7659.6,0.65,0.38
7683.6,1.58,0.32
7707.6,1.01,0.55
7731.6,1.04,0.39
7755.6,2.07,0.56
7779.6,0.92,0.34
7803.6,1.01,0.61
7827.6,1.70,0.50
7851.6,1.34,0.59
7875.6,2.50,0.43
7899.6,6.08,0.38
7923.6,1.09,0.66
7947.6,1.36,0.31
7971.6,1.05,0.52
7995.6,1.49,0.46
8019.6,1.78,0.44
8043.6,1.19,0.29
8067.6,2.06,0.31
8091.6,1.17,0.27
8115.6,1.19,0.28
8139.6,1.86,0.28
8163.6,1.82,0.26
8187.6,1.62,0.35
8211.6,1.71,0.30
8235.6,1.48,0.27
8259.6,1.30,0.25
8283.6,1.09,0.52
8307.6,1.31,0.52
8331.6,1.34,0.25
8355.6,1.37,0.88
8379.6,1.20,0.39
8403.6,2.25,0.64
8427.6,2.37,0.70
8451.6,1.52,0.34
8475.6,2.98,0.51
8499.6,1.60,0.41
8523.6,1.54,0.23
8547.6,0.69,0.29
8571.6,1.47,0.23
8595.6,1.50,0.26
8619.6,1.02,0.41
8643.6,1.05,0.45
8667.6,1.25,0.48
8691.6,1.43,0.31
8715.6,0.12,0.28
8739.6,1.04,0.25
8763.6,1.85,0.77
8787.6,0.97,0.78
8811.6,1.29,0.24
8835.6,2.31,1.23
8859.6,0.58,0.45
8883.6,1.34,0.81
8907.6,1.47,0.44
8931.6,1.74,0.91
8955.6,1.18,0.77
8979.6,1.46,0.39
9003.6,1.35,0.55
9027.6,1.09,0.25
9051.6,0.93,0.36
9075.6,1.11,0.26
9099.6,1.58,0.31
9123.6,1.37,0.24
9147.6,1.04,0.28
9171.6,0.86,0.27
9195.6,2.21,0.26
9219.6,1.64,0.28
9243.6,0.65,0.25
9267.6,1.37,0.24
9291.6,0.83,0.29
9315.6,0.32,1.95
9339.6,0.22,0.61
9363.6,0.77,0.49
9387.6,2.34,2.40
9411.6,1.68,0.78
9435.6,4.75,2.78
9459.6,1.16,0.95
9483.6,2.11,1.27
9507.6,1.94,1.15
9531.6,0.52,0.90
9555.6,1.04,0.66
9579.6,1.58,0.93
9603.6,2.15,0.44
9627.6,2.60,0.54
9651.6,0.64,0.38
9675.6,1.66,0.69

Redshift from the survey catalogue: 1.12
